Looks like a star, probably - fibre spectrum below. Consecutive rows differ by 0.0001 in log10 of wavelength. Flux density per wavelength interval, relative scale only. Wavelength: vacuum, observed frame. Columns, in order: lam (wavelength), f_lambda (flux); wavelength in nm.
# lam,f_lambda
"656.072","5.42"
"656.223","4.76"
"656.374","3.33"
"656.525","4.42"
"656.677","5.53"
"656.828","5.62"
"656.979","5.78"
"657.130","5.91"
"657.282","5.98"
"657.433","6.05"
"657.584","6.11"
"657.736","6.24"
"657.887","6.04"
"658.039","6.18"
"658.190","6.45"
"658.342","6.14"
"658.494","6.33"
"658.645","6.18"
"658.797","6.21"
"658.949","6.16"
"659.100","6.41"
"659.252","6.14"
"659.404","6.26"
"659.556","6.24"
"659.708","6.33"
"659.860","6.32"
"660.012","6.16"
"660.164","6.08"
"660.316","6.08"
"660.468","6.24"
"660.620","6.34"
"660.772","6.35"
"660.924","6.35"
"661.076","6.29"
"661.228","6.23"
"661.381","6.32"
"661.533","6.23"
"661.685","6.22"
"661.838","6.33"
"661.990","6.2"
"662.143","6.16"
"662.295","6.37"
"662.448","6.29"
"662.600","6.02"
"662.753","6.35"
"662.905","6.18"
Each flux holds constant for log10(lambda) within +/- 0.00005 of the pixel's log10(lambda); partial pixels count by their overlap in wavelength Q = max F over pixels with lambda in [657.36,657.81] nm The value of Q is 6.24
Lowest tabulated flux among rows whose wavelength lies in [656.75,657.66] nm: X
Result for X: 5.62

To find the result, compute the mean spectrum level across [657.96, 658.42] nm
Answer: 6.24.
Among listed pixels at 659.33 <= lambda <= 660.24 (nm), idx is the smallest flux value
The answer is 6.08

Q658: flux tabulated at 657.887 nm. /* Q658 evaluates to 6.04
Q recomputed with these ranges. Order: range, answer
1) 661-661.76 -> 6.32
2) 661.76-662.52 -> 6.37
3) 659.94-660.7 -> 6.34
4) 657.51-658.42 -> 6.45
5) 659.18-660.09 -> 6.33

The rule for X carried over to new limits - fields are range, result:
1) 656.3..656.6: 3.33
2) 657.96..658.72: 6.14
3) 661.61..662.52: 6.16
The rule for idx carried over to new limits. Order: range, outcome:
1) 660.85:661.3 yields 6.23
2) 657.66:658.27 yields 6.04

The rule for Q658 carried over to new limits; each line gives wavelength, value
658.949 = 6.16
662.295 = 6.37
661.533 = 6.23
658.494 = 6.33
